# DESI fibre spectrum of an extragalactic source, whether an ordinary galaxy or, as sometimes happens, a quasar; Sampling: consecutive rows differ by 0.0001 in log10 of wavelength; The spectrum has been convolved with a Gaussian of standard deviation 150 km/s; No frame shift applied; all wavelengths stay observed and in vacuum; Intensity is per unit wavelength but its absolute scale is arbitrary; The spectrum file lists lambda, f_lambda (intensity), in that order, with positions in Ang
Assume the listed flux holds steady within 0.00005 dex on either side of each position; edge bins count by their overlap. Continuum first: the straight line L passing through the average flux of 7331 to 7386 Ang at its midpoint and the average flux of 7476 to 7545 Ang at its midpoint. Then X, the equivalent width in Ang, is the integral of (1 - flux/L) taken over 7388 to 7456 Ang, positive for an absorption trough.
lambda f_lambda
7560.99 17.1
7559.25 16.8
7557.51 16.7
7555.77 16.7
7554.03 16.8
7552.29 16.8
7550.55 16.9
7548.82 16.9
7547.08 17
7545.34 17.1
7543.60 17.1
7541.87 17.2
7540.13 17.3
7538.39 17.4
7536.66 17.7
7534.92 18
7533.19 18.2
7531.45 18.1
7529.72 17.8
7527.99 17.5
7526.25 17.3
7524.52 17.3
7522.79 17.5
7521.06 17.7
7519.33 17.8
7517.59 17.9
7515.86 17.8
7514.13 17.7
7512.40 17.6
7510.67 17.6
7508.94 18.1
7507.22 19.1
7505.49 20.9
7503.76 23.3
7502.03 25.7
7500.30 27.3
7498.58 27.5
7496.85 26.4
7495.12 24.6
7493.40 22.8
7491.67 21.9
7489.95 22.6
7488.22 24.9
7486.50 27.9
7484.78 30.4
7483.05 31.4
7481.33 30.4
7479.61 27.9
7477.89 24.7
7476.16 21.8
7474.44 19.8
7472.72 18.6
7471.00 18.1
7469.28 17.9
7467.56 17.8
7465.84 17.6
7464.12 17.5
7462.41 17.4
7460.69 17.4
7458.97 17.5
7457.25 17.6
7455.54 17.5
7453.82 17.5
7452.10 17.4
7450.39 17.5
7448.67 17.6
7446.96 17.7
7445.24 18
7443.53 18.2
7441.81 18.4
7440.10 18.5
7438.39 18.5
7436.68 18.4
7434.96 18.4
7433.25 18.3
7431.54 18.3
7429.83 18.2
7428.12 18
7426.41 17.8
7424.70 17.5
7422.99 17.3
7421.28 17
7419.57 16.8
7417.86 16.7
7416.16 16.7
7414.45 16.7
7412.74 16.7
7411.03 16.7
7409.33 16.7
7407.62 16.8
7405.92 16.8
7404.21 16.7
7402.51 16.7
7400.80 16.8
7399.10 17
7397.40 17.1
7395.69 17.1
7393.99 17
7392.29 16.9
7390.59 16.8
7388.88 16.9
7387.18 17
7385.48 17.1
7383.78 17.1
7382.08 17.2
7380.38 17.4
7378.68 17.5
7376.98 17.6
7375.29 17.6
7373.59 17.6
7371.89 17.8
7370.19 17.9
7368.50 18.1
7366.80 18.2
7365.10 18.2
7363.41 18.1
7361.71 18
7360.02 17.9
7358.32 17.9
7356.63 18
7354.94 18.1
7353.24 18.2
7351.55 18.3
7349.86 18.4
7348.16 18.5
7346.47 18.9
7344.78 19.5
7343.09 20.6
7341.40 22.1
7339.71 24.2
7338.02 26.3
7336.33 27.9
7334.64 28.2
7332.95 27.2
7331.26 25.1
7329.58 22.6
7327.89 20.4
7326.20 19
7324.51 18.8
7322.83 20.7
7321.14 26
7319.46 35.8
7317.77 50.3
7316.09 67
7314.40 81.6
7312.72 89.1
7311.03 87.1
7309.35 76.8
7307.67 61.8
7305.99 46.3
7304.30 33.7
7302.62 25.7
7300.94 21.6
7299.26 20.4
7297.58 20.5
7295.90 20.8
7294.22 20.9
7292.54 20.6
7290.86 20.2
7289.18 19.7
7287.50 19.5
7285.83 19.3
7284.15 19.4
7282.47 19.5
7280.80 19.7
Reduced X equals 9.8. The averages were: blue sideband 19.7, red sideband 21.3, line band 17.4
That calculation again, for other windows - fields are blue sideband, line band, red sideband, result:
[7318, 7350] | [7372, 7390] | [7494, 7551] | 4.2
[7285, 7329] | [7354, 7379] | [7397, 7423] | 7.3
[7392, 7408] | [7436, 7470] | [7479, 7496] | 7.3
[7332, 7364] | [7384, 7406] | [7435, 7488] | 3.9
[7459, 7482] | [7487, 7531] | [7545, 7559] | -4.6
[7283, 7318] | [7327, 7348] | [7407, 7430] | 6.0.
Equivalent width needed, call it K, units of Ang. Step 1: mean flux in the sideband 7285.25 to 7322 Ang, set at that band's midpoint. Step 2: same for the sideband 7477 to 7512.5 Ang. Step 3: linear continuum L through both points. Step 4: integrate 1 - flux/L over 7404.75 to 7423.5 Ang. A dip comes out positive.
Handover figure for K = 8.7 Ang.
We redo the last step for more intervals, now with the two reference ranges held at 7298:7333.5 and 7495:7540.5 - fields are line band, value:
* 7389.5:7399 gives 4.62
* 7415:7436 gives 8.54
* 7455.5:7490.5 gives 3.45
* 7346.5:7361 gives 7.46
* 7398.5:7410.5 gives 5.70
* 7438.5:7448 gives 3.28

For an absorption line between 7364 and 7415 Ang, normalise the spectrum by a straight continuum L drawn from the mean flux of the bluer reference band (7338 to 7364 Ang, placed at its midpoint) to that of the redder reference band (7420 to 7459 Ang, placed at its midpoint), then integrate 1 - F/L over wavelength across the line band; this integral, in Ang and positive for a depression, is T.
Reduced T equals 4.14 Ang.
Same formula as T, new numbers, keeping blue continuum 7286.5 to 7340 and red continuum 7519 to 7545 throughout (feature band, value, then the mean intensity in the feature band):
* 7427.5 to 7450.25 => 6.3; 18.2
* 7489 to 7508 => -3.3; 23.8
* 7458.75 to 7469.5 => 2.6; 17.6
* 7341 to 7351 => 4.0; 19.5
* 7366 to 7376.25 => 4.3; 17.9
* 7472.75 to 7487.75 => -3.2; 26.3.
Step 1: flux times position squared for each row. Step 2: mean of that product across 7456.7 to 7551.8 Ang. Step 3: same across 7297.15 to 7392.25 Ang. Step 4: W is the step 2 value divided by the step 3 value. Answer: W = 0.8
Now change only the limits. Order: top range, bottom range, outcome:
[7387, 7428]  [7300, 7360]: 0.52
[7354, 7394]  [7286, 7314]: 0.47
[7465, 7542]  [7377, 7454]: 1.24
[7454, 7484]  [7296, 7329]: 0.50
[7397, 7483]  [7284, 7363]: 0.63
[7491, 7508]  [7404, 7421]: 1.47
